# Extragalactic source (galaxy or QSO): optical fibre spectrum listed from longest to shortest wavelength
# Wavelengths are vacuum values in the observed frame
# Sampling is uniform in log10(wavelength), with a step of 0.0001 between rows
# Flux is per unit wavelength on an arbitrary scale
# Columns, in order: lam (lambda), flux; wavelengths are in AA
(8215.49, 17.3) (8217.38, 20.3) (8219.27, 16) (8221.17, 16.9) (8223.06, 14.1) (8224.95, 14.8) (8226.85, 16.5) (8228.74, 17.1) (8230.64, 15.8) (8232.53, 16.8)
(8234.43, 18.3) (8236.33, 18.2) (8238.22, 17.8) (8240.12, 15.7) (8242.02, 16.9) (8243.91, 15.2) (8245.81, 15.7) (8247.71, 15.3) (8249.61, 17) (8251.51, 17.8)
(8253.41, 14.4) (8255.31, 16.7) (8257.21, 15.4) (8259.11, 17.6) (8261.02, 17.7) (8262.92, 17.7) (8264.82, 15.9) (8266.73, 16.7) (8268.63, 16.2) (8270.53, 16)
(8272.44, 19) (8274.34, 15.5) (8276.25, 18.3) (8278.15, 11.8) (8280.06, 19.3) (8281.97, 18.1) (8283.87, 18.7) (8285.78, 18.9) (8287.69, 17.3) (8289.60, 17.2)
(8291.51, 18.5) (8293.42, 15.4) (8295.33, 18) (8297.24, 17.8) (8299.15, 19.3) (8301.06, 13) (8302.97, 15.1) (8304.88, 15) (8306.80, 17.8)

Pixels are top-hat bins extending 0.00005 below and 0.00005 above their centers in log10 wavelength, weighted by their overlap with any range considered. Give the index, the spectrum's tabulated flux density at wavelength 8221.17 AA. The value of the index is 16.9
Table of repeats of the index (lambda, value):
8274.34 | 15.5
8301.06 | 13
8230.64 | 15.8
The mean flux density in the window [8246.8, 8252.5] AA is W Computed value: 16.7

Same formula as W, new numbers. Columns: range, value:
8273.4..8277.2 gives 16.9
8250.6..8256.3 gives 16.3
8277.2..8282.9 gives 16.4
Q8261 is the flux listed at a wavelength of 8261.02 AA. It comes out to 17.7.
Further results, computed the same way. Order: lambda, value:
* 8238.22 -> 17.8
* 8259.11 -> 17.6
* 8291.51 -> 18.5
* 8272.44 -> 19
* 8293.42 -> 15.4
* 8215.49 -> 17.3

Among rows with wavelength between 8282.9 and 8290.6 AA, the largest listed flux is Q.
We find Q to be 18.9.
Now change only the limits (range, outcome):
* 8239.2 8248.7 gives 16.9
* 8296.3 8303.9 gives 19.3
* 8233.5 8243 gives 18.3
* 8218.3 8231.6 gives 17.1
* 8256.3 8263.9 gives 17.7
